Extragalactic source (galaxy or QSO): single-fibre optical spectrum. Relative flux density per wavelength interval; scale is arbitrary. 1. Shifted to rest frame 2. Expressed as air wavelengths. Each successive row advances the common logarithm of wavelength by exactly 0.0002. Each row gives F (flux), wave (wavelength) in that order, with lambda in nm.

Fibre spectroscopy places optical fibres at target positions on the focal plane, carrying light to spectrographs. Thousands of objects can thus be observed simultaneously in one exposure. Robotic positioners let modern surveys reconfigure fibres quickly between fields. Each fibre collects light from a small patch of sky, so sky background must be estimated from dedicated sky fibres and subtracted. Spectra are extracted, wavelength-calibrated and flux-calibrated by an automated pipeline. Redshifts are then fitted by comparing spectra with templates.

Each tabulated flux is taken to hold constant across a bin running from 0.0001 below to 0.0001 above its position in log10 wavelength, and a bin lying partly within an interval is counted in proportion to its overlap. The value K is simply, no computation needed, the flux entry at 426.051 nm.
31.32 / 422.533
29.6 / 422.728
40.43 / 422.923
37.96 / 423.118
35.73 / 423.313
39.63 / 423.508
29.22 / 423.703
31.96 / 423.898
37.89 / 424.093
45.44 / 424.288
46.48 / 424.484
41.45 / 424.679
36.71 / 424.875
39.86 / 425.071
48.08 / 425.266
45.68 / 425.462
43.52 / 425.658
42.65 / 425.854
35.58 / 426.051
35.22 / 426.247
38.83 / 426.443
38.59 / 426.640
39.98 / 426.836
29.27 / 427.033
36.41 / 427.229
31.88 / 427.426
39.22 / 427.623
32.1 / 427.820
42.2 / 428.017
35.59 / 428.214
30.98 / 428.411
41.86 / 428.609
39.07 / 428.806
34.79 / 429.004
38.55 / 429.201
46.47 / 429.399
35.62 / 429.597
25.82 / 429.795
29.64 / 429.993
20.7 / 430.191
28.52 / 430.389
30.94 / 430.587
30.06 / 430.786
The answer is 35.58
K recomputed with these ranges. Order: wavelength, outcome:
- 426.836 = 39.98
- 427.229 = 36.41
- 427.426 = 31.88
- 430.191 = 20.7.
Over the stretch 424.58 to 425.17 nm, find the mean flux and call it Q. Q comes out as 39.4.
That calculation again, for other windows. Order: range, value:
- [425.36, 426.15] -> 41.8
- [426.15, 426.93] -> 38.2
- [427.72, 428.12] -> 37.2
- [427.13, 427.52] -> 34.2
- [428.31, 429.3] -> 37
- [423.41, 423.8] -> 34.4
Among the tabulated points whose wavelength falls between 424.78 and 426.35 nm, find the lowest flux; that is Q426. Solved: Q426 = 35.22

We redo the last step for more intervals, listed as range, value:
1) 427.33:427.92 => 31.88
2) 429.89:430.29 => 20.7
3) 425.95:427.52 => 29.27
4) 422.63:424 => 29.22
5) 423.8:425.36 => 31.96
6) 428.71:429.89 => 25.82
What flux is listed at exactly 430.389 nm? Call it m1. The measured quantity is 28.52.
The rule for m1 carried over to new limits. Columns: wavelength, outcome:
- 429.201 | 38.55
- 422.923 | 40.43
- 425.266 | 48.08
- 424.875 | 36.71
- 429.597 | 35.62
